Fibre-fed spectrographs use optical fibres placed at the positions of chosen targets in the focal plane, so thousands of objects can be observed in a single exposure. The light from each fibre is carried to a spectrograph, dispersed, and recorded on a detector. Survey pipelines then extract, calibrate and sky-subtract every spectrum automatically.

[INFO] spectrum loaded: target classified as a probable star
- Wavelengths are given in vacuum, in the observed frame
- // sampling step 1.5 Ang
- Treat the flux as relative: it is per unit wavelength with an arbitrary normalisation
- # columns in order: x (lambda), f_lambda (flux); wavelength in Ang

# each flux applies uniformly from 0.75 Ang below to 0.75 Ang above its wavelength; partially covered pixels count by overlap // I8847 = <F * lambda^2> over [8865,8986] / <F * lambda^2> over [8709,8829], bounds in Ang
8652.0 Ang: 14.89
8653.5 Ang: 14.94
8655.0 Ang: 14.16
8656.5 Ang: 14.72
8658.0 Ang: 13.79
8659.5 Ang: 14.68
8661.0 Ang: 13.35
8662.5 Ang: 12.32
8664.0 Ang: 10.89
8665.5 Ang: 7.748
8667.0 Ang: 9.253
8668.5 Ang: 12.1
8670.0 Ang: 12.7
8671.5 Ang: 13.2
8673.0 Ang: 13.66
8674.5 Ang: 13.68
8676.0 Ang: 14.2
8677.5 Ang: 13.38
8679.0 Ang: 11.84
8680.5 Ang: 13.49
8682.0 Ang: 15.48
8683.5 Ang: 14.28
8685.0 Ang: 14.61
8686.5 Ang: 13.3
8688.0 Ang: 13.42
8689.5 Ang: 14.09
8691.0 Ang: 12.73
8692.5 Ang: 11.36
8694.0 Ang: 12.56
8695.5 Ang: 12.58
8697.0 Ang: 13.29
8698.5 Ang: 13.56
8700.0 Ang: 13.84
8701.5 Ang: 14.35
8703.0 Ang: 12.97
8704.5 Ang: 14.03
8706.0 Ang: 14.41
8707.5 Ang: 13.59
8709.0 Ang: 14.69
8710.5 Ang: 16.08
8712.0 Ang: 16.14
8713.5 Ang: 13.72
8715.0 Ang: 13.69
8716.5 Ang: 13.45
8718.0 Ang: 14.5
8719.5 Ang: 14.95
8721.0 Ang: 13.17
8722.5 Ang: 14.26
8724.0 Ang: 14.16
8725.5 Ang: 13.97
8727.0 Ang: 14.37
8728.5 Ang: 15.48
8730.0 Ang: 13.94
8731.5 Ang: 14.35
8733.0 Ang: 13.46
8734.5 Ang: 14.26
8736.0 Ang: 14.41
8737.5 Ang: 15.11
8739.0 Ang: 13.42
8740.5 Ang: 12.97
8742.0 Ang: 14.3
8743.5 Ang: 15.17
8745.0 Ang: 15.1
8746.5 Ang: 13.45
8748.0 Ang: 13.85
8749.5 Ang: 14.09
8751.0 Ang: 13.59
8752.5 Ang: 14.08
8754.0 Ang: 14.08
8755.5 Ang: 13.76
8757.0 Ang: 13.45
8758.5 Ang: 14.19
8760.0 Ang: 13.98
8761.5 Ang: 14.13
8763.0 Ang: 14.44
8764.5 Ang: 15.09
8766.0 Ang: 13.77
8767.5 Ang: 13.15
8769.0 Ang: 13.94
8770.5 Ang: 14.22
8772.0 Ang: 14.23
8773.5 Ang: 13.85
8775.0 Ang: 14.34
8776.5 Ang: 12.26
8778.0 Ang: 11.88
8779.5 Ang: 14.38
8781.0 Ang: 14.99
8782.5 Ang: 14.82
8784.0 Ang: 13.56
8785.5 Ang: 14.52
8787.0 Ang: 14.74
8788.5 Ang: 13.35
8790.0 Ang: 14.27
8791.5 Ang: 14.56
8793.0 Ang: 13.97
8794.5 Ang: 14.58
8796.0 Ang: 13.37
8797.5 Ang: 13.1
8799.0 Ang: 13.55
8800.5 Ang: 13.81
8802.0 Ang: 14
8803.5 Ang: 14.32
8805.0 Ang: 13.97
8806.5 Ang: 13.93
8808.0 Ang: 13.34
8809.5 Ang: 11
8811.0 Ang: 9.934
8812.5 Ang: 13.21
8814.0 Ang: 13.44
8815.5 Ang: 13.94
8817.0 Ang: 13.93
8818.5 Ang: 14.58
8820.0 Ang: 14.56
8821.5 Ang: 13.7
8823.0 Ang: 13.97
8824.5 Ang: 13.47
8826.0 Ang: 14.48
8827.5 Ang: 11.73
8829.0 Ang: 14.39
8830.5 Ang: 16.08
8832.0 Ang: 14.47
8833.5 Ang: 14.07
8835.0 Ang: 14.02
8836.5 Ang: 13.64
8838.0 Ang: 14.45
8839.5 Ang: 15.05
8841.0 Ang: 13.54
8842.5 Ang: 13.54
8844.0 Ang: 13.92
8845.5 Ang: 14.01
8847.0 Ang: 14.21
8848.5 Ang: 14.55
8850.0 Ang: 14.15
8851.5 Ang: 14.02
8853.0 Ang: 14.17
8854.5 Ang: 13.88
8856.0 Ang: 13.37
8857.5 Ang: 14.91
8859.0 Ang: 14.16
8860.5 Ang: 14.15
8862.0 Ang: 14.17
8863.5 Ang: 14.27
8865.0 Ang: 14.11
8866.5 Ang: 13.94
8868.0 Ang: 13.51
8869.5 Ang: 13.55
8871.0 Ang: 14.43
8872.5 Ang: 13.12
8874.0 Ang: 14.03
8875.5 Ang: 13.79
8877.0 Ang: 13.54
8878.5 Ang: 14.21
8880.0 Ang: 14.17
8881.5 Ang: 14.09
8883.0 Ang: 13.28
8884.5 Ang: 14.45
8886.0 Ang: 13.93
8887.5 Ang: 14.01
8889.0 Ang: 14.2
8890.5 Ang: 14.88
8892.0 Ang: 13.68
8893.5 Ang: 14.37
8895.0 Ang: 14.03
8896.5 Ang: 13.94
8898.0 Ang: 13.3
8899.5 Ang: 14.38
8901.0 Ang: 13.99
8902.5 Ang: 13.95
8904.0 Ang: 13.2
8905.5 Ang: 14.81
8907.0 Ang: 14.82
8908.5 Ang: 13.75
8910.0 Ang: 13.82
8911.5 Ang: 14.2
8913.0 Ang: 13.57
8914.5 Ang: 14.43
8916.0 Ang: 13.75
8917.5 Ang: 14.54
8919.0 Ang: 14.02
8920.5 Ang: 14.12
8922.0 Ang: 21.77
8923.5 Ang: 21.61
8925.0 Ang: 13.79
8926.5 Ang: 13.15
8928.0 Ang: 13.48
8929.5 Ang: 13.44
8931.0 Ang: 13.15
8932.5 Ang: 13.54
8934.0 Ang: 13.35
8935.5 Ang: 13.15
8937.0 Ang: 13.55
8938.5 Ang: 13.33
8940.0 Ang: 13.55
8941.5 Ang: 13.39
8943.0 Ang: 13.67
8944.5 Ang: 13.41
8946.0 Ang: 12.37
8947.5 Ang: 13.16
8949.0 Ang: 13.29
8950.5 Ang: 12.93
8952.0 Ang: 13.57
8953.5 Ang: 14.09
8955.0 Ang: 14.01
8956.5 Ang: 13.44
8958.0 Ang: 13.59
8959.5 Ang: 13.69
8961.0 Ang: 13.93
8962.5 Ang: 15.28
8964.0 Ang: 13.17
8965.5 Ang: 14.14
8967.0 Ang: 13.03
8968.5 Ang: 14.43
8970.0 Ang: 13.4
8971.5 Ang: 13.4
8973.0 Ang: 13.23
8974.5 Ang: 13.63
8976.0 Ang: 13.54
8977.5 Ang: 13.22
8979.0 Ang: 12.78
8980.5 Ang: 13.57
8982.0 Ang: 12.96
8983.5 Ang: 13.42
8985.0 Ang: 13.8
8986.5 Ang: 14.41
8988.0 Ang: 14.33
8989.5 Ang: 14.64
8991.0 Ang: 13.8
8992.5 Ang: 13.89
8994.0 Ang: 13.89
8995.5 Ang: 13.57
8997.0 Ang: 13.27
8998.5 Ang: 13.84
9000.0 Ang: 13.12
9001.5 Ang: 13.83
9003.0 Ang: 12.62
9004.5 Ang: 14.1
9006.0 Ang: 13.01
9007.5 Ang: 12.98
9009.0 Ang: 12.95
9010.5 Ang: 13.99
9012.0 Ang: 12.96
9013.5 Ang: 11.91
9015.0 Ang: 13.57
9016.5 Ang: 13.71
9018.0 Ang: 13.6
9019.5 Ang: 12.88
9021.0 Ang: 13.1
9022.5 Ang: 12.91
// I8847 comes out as 1.03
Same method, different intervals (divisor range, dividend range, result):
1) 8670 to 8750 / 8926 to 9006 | 1.03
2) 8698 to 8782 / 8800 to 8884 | 1.01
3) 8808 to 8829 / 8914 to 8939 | 1.13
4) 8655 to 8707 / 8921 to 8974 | 1.13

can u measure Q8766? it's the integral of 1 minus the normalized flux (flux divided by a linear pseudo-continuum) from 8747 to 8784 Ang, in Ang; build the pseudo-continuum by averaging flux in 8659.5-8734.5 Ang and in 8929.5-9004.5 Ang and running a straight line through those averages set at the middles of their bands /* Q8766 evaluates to -1.1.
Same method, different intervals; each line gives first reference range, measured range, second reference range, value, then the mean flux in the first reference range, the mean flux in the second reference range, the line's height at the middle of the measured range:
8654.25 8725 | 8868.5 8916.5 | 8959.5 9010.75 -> -1.5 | 13.5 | 13.6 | 13.6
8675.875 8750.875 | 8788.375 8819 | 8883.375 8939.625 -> 1.3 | 14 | 14.3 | 14.1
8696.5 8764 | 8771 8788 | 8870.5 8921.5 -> 0.2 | 14.1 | 14.1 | 14.1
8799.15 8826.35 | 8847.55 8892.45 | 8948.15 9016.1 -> -1.6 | 13.5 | 13.6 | 13.5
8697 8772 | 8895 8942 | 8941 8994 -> -1.9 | 14.1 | 13.6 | 13.7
